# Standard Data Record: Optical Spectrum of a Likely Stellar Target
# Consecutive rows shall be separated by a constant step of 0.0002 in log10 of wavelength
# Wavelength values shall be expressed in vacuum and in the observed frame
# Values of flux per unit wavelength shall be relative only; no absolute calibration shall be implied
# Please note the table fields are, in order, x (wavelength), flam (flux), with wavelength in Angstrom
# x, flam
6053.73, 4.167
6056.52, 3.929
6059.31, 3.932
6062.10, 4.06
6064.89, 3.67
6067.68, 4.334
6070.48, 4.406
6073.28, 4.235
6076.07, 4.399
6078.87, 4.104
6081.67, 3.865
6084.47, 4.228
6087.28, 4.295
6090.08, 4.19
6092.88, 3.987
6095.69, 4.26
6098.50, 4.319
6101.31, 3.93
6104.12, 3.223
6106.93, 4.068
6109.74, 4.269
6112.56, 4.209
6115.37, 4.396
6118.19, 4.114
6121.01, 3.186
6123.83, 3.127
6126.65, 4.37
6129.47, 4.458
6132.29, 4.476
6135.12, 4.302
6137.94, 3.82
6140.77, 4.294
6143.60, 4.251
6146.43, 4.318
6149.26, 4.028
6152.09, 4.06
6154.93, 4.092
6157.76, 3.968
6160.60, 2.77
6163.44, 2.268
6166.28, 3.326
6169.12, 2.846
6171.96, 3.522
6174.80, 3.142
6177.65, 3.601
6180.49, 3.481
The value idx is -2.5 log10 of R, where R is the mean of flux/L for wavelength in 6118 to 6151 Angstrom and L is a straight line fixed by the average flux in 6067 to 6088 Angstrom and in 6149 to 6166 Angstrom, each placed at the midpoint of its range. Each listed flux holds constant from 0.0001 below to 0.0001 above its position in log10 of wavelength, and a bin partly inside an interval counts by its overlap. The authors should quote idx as -0.104 mag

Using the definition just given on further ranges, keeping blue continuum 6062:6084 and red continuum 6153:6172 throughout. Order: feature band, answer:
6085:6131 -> -0.065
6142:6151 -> -0.224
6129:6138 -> -0.213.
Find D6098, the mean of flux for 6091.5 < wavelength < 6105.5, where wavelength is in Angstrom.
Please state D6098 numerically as 3.94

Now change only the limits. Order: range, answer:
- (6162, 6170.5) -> 2.81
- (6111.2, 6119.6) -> 4.24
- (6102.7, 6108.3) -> 3.64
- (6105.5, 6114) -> 4.18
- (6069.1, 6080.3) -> 4.29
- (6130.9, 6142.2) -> 4.22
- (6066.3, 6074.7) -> 4.32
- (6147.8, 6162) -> 3.79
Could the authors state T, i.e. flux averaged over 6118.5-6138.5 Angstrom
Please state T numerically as 3.98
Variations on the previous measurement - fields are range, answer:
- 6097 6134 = 4.01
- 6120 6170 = 3.79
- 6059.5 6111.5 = 4.1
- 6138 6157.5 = 4.14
